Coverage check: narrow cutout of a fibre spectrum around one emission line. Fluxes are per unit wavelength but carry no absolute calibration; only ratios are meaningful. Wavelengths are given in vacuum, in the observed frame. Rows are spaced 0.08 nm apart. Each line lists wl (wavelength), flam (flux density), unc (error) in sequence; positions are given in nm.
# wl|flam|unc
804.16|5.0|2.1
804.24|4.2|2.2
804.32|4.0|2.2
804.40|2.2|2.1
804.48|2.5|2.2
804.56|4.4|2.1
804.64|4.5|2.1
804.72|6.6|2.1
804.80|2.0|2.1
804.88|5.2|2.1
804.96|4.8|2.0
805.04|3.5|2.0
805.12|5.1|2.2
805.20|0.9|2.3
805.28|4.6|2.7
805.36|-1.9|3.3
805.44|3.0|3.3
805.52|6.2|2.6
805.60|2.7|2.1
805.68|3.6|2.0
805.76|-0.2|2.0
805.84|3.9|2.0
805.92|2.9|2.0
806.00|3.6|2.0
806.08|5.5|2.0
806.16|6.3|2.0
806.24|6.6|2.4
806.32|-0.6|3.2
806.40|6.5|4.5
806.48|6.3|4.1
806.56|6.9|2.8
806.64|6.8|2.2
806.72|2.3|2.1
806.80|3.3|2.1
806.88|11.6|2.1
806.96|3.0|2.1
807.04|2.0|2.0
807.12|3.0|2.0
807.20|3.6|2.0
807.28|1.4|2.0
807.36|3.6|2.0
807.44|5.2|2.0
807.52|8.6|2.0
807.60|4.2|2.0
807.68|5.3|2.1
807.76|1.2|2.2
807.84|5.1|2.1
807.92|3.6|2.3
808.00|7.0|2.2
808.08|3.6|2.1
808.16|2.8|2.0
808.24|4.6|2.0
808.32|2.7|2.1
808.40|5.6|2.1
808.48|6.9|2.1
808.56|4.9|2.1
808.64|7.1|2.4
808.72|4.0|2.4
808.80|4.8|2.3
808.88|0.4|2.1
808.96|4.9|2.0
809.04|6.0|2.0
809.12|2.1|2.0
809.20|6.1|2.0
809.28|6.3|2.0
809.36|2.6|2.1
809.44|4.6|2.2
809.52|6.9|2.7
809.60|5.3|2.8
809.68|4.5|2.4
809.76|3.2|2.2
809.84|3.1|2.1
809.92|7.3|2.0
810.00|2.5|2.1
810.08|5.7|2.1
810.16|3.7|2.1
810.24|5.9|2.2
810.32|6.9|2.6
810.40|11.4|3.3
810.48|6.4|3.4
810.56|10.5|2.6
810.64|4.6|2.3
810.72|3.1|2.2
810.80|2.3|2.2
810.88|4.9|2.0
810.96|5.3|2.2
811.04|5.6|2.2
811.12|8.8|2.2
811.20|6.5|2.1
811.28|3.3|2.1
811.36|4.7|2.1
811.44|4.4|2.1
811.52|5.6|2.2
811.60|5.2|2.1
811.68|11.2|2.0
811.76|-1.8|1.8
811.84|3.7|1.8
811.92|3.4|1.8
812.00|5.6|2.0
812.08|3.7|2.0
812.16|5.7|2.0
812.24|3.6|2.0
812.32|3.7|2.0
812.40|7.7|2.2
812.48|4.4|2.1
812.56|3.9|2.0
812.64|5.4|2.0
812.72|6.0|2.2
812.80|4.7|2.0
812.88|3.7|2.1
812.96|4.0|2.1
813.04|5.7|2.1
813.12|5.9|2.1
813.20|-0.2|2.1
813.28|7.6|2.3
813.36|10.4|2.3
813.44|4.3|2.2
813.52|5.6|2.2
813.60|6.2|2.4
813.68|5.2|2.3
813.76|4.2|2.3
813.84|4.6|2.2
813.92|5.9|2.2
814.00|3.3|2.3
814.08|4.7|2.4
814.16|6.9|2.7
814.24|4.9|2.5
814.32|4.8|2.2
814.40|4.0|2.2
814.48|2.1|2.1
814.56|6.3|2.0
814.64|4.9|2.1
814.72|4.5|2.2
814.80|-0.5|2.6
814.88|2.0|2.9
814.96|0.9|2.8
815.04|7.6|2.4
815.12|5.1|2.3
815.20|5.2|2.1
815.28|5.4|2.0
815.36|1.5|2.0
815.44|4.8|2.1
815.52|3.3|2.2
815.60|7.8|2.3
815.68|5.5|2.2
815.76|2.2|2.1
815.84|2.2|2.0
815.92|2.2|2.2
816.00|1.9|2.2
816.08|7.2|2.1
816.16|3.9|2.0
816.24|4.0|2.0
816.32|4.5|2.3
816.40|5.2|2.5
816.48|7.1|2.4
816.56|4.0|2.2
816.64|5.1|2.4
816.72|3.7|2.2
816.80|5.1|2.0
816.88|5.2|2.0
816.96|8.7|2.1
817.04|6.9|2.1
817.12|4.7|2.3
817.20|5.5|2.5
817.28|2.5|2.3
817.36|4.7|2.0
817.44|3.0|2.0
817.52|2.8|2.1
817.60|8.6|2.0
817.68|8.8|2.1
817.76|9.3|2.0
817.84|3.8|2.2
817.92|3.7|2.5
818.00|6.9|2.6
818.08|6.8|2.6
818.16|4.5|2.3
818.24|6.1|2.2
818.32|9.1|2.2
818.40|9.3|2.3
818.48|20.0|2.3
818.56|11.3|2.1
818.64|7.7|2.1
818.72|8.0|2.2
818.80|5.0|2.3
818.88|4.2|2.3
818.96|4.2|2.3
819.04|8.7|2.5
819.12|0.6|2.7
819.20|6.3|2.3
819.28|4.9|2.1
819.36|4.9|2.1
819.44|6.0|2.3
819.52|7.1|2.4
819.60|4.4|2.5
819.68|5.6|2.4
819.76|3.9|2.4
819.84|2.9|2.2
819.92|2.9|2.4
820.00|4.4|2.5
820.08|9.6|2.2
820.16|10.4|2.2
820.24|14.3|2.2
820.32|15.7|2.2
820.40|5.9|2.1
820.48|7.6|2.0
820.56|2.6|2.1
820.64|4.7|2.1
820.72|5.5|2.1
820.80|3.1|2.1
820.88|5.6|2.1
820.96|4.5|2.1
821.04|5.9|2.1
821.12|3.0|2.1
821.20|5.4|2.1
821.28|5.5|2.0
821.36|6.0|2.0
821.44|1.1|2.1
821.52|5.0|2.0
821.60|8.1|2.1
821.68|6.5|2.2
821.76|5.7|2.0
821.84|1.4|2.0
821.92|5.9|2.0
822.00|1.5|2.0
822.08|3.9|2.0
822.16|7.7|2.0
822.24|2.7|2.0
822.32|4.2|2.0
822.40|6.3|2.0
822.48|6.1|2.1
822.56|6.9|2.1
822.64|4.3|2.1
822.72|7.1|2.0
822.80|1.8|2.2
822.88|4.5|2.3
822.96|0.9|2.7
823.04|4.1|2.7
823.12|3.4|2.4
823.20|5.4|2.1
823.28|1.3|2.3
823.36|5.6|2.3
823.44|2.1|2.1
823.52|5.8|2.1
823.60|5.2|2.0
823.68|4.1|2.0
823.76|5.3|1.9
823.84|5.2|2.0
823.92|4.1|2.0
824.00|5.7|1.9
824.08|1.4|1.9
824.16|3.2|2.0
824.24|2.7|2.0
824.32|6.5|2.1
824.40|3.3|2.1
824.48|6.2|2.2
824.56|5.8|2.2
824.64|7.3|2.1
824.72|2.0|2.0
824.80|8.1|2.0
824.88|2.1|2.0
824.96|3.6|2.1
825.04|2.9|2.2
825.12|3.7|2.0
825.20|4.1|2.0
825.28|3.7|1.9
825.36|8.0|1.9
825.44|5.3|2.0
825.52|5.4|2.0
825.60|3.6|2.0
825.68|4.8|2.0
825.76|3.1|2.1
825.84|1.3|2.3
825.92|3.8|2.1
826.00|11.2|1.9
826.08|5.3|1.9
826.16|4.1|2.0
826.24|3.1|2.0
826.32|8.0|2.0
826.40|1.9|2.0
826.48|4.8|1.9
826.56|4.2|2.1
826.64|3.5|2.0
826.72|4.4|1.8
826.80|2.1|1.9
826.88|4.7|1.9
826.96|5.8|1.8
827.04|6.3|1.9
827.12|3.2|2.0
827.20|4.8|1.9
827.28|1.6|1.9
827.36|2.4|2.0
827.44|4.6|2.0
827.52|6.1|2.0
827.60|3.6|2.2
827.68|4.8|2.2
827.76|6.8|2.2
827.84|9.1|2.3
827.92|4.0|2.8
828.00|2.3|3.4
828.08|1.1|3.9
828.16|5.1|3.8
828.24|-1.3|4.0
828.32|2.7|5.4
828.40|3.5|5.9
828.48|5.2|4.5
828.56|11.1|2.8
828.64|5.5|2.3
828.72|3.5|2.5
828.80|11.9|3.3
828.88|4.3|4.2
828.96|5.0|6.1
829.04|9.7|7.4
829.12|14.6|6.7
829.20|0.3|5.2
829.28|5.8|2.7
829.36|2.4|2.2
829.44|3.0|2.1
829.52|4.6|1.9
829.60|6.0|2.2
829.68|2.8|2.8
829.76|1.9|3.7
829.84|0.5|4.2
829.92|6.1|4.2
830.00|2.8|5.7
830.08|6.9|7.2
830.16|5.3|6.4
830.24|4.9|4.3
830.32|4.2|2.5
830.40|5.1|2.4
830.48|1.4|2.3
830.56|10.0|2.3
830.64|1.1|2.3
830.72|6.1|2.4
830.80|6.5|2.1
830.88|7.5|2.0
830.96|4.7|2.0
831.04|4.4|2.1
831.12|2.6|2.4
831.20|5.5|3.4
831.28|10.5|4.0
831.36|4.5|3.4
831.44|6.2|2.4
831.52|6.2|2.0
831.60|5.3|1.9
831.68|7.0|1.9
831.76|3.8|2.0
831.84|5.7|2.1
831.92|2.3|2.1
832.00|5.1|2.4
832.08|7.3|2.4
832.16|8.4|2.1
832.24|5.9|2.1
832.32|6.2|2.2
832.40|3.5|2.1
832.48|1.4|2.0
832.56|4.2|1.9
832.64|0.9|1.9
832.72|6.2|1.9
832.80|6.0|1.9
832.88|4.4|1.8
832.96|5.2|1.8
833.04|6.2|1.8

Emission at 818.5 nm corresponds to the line [S II] 6716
